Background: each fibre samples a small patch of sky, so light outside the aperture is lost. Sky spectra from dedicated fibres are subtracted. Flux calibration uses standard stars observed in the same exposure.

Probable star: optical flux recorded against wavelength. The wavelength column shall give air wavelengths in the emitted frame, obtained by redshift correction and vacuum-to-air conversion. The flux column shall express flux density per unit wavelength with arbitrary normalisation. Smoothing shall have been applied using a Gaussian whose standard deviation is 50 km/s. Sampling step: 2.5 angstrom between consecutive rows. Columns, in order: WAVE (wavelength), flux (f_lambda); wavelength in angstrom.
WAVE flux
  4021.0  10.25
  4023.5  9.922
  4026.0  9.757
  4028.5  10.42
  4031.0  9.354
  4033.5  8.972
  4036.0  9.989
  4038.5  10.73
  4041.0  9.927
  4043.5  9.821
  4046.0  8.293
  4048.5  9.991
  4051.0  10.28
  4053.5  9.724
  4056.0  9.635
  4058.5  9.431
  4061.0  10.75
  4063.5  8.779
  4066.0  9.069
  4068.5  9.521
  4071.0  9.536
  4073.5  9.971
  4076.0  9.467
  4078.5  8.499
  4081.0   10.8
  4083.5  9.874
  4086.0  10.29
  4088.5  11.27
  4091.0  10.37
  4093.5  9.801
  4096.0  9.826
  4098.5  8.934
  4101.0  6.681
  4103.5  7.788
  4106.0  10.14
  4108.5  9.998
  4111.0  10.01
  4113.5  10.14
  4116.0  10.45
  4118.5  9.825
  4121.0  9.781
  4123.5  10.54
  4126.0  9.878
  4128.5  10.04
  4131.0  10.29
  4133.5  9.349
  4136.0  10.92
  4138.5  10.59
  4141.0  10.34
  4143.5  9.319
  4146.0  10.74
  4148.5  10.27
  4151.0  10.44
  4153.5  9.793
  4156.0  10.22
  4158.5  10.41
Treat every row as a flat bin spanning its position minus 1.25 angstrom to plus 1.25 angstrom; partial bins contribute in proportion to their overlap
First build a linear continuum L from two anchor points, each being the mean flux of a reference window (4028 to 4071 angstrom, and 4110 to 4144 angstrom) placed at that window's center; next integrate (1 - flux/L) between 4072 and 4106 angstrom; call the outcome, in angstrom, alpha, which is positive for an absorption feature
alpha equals 1.27 angstrom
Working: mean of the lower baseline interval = 9.67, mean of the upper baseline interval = 10.1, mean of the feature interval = 9.53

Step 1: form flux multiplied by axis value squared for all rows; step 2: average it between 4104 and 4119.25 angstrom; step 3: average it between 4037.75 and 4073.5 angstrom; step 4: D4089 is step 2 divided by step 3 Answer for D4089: 1.06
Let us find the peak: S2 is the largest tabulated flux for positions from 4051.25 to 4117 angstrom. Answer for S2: 11.27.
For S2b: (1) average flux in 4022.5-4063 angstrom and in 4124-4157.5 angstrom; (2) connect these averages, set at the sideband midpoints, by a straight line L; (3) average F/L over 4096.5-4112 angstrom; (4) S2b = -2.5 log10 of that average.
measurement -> 0.124 mag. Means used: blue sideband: 9.79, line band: 8.95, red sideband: 10.2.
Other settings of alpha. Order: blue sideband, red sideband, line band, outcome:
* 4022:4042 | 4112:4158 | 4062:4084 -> 1.09 angstrom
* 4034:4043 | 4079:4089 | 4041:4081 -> 2.51 angstrom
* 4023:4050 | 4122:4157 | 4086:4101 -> 0.31 angstrom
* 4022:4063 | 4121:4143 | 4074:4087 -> 0.23 angstrom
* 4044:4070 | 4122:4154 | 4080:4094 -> -0.90 angstrom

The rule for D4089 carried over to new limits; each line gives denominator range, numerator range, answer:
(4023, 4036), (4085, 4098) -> 1.09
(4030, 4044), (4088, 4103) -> 0.98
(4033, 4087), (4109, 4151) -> 1.08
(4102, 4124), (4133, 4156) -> 1.06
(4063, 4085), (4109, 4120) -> 1.08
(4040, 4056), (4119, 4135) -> 1.07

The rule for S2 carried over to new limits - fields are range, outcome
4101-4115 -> 10.14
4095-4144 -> 10.92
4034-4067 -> 10.75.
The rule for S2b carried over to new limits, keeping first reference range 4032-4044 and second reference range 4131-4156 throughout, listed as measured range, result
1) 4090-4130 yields 0.051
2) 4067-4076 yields 0.039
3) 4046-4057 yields 0.021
